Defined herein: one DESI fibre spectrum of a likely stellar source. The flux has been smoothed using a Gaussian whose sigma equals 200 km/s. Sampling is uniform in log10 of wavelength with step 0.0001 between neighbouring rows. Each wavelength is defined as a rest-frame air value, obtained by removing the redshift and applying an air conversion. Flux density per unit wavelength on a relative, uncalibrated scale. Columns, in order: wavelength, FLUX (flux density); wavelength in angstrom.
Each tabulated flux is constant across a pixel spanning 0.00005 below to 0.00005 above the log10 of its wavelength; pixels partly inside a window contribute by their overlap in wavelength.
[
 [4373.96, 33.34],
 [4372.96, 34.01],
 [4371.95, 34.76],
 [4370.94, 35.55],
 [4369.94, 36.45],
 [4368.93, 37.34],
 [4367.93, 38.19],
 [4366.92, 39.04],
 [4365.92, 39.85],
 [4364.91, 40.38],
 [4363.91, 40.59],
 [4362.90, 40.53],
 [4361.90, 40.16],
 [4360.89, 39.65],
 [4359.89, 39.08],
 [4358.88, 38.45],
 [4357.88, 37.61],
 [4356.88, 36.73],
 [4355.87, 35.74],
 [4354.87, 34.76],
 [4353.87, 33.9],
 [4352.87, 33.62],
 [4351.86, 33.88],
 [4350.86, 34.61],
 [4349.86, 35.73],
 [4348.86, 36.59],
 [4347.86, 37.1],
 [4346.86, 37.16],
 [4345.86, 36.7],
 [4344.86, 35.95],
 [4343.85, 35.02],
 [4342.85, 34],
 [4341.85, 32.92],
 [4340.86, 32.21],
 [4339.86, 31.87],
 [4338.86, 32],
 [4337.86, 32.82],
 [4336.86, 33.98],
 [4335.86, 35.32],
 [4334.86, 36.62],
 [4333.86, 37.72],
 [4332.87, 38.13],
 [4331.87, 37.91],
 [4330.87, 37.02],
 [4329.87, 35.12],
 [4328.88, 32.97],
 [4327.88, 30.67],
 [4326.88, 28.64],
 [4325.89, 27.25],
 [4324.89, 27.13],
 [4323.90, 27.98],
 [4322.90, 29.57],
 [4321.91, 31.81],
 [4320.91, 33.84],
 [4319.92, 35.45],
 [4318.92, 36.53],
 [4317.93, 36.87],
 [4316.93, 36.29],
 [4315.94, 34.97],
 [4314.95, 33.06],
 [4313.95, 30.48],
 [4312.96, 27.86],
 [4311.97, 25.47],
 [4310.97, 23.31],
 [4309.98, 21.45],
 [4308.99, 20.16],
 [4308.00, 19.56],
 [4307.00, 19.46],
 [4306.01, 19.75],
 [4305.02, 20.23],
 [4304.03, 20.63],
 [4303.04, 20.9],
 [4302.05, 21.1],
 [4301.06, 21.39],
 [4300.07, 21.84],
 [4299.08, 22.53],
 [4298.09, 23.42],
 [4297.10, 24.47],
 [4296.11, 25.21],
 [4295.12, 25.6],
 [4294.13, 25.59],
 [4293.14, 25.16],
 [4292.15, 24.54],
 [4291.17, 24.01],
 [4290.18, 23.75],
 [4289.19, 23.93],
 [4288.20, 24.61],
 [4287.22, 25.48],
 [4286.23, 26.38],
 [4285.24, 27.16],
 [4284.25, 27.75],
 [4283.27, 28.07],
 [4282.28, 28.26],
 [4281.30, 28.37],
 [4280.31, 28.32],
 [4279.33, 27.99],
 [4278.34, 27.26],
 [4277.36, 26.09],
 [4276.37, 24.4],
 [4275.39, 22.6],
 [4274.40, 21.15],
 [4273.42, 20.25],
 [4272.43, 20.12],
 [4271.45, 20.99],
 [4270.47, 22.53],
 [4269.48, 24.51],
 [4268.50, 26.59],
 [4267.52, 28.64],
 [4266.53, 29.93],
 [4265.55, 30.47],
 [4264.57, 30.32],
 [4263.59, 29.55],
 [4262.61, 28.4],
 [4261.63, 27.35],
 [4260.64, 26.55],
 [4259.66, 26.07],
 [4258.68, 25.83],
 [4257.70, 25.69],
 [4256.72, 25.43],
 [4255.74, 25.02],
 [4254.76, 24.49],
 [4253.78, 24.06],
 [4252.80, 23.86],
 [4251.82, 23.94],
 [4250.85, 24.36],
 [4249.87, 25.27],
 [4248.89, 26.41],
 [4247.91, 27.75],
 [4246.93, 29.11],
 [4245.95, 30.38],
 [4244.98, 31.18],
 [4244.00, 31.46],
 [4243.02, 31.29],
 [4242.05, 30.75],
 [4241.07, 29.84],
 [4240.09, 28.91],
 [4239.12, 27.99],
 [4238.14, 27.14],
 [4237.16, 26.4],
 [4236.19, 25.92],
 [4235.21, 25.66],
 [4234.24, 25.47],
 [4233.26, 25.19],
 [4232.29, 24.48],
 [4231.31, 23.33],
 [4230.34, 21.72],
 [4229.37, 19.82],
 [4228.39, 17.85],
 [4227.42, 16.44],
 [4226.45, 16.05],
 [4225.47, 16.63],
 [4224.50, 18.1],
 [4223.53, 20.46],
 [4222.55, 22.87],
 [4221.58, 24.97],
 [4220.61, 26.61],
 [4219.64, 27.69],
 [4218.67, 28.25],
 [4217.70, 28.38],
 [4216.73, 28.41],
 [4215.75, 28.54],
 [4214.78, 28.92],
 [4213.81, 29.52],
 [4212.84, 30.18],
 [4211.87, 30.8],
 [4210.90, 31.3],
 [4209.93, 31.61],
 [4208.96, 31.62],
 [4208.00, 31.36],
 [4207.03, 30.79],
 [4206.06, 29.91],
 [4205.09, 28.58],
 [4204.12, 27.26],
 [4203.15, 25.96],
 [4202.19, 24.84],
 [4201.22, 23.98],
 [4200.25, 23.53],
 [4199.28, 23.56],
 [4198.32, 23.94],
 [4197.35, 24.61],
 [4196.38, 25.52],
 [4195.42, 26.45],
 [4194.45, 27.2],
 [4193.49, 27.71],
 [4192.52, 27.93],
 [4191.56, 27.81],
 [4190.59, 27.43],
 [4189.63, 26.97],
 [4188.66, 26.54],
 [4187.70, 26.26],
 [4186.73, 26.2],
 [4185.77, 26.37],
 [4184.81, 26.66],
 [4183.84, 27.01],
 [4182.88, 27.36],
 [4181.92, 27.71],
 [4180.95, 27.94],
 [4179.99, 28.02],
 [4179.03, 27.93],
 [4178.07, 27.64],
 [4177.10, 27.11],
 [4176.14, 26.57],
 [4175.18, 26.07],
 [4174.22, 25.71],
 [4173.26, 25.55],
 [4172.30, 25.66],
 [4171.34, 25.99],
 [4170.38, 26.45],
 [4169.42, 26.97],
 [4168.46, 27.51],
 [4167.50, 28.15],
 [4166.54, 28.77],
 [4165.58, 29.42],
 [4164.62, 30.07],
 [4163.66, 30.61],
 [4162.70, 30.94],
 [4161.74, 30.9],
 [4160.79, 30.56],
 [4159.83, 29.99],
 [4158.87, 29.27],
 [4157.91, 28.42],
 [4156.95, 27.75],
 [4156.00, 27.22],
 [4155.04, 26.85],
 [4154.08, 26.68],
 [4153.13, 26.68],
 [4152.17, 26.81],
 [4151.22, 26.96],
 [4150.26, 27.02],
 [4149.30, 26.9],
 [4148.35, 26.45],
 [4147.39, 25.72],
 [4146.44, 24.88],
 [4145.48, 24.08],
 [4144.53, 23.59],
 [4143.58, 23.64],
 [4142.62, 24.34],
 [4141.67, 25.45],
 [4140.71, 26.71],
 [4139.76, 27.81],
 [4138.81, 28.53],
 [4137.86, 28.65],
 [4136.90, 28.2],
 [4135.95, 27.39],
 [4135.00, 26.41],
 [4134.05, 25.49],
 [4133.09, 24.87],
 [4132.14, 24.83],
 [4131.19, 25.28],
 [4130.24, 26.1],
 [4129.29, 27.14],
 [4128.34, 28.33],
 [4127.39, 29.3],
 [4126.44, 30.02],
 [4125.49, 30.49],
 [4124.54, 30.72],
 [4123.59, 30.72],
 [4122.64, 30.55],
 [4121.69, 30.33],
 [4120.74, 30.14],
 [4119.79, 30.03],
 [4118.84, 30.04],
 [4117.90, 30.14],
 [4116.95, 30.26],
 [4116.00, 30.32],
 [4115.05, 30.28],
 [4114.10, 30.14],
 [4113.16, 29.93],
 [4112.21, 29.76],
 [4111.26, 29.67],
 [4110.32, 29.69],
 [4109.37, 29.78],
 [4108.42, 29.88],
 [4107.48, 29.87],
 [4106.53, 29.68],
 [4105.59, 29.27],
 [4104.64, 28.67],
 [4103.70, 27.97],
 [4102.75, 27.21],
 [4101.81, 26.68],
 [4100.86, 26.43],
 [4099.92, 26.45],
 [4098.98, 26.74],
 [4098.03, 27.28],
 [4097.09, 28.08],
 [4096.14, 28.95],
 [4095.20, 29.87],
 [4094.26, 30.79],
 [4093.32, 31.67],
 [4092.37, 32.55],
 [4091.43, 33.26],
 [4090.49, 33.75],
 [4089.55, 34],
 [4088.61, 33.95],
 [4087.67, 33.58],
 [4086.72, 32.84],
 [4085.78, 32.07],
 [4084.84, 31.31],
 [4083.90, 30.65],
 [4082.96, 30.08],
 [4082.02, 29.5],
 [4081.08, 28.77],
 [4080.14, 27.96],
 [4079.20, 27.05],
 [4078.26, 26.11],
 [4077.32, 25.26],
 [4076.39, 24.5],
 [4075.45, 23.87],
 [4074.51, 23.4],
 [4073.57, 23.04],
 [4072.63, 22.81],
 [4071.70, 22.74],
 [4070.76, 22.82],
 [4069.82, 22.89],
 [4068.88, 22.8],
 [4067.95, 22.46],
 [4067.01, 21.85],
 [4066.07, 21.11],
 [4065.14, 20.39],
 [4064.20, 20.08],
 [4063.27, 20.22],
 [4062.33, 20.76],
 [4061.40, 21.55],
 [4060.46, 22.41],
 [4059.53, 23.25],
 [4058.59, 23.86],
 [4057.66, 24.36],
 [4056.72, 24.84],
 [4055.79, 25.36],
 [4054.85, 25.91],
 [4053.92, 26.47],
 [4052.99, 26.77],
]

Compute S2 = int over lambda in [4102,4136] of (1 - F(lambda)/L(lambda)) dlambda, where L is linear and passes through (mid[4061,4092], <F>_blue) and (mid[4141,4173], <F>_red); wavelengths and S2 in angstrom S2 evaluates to -2.6 angstrom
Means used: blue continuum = 26.3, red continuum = 27.3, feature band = 28.9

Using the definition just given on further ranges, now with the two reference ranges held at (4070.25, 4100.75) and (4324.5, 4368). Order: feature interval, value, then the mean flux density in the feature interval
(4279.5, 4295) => 3.6 angstrom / 26.1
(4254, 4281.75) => 6.3 angstrom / 25.9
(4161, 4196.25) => 4.1 angstrom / 27.5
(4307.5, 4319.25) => 2.0 angstrom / 28.7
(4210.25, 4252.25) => 8.4 angstrom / 26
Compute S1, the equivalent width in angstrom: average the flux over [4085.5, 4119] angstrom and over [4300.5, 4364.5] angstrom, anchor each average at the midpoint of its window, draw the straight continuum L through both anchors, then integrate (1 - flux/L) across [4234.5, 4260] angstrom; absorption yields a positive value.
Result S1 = 3.5 angstrom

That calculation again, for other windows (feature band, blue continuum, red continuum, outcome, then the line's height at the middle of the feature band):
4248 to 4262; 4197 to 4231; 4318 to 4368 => 1.6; 28.6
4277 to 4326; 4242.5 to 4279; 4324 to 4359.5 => 6.5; 30.4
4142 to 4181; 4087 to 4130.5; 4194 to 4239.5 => 0.7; 27.8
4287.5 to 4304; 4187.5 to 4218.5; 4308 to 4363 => 4.3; 31.8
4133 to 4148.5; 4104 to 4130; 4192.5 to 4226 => 1.6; 29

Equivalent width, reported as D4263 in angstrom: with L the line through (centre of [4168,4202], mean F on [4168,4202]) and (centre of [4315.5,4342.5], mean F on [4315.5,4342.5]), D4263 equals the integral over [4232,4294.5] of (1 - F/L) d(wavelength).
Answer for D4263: 7.98 angstrom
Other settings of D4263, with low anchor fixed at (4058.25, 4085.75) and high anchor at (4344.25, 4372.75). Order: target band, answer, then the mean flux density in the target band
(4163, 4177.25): 0.6 angstrom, 27.4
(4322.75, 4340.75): 1.5 angstrom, 33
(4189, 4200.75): 1.5 angstrom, 26.1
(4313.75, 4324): 0.5 angstrom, 33.6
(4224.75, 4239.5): 4.2 angstrom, 22.6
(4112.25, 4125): -1.8 angstrom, 30.3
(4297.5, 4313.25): 5.9 angstrom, 21.8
